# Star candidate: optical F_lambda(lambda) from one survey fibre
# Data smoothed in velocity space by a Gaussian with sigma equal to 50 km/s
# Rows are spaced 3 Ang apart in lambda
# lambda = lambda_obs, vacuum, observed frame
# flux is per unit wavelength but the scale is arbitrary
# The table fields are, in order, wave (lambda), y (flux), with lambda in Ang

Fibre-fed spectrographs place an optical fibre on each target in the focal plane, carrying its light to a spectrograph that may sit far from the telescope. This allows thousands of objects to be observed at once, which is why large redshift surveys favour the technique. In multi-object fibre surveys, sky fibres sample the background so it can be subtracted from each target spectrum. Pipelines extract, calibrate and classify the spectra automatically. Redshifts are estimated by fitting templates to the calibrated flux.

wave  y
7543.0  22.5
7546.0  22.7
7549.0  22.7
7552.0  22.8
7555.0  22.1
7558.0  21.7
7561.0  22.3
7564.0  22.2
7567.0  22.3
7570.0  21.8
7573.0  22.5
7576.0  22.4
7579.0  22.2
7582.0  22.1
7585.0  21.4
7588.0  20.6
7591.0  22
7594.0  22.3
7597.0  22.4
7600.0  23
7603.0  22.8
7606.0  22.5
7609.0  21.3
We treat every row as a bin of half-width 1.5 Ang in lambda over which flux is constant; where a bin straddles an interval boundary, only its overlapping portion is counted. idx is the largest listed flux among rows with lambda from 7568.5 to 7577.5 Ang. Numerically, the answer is 22.5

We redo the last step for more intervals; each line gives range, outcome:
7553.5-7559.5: 22.1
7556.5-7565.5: 22.3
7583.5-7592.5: 22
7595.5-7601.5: 23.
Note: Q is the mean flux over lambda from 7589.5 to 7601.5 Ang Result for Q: 22.4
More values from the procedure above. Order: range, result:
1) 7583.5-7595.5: 21.6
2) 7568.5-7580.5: 22.2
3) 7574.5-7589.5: 21.7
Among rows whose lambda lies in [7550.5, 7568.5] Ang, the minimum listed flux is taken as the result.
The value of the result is 21.7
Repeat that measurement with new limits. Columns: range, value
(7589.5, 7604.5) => 22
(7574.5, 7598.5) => 20.6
